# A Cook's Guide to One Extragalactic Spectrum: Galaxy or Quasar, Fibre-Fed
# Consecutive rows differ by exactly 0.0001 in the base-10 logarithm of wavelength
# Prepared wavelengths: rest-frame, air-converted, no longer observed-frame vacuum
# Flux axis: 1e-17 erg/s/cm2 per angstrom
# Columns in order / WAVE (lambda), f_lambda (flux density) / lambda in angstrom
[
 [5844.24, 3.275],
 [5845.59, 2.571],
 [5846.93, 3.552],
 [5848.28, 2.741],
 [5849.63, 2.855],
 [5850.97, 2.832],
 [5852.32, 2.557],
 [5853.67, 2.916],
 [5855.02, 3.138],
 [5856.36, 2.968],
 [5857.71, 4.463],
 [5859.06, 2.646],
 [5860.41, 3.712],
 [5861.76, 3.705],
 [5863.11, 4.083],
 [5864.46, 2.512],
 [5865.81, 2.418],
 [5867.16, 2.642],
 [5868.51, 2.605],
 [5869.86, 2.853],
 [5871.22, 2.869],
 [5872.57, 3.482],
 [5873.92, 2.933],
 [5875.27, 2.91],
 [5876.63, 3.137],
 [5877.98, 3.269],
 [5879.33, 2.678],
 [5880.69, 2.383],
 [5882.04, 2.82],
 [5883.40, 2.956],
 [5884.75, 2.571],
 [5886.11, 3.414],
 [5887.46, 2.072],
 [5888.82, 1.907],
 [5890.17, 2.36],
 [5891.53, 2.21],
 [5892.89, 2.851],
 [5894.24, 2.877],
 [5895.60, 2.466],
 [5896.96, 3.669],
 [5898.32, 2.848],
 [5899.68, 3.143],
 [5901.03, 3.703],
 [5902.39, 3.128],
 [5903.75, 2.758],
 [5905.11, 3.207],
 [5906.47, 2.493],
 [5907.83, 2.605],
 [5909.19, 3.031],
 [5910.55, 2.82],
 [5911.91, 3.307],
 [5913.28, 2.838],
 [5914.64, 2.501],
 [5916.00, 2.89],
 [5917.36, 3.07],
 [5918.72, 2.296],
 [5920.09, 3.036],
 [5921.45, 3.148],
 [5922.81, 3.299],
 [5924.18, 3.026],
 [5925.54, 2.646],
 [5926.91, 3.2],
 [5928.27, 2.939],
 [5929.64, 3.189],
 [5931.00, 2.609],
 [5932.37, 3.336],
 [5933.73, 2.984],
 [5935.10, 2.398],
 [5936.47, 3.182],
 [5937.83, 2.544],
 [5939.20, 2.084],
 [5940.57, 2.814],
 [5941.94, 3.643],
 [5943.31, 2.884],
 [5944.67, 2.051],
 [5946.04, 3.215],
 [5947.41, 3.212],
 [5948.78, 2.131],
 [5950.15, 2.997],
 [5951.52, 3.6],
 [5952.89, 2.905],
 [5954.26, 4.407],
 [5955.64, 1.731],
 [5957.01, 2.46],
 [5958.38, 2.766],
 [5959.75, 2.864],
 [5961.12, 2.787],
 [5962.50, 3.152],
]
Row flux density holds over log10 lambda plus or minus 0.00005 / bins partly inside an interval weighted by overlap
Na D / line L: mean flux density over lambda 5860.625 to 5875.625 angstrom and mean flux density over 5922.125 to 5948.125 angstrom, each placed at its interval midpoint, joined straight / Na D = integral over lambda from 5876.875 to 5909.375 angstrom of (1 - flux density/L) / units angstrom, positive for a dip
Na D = 1.9 angstrom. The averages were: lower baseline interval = 3.03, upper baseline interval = 2.91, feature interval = 2.81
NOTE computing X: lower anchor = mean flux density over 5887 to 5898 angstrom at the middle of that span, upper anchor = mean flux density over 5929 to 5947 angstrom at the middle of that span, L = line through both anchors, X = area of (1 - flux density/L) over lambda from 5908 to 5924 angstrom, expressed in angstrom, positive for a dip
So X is -1.24 angstrom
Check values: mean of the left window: 2.57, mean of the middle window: 2.92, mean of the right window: 2.85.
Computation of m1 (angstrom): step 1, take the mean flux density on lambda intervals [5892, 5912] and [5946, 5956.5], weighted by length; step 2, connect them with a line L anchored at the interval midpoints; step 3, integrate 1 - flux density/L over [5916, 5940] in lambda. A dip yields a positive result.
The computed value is 0.9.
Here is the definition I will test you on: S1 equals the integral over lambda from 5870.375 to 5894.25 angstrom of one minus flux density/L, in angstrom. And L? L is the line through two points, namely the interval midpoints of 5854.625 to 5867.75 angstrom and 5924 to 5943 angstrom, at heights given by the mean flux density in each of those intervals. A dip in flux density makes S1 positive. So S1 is 2.89 angstrom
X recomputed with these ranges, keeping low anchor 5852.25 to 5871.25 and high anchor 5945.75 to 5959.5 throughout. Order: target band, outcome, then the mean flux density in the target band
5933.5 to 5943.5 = 0.51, 2.8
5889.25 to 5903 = 0.57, 2.91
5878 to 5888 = 1.02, 2.75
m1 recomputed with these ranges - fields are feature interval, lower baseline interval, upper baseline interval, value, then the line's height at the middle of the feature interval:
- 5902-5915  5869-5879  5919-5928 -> 0.66 angstrom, 3.03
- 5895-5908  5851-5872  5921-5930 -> 0.17 angstrom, 3.06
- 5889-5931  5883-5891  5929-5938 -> -2.85 angstrom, 2.72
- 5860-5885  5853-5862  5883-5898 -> 0.54 angstrom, 3.04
